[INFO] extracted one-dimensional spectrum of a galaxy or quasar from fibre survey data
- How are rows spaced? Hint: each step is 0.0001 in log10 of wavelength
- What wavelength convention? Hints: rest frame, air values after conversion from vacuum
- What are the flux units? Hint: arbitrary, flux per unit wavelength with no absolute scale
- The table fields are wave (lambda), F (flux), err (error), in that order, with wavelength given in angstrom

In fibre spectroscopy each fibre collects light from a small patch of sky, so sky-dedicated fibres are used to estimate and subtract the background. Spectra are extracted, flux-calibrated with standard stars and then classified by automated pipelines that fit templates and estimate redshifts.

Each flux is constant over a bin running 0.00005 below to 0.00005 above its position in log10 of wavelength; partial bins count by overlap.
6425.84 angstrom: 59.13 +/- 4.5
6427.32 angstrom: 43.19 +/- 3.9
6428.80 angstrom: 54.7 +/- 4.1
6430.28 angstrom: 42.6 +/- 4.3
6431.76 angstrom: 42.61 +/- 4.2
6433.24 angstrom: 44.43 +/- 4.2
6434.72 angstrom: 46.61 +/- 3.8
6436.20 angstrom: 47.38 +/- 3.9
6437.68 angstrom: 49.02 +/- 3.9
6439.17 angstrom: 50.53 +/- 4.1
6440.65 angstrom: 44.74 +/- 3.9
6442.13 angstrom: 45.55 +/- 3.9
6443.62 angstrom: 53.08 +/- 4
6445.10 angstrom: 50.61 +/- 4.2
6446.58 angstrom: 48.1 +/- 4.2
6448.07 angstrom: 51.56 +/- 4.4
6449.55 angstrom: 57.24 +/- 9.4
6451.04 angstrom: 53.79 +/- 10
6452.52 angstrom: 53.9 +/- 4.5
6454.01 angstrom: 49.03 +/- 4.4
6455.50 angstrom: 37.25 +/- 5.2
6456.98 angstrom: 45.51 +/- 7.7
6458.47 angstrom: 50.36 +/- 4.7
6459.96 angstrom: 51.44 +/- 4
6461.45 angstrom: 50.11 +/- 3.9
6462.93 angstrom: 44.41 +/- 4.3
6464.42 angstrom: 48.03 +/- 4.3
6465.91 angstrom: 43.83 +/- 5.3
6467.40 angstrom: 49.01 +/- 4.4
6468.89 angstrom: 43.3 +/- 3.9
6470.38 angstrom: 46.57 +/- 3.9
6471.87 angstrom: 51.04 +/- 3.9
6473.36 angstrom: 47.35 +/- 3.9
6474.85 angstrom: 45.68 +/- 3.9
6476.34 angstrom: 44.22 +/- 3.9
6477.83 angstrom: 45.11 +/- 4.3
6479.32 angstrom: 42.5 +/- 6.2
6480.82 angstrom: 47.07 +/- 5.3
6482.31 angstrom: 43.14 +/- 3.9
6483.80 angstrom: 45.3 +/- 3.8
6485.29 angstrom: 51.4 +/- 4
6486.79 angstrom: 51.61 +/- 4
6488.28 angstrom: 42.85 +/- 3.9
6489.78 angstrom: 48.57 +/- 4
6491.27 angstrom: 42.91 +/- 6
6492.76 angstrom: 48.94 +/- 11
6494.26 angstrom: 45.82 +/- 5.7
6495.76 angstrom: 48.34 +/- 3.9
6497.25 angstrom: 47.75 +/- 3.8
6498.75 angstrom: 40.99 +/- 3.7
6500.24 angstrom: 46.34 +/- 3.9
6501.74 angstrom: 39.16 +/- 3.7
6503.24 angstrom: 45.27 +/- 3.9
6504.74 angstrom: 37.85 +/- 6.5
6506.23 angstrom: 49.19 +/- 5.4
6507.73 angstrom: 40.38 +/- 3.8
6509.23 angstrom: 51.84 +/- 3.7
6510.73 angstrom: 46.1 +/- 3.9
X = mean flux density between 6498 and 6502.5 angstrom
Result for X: 42.2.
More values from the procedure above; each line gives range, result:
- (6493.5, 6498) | 47.3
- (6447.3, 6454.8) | 52.9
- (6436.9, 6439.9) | 49.7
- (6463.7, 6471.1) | 46.1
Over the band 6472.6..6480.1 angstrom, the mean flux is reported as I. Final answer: 45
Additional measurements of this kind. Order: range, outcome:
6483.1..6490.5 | 47.9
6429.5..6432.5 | 42.8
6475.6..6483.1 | 44.4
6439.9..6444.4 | 47.9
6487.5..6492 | 44.9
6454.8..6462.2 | 47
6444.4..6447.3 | 49.4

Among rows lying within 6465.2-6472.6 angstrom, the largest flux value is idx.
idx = 51.04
